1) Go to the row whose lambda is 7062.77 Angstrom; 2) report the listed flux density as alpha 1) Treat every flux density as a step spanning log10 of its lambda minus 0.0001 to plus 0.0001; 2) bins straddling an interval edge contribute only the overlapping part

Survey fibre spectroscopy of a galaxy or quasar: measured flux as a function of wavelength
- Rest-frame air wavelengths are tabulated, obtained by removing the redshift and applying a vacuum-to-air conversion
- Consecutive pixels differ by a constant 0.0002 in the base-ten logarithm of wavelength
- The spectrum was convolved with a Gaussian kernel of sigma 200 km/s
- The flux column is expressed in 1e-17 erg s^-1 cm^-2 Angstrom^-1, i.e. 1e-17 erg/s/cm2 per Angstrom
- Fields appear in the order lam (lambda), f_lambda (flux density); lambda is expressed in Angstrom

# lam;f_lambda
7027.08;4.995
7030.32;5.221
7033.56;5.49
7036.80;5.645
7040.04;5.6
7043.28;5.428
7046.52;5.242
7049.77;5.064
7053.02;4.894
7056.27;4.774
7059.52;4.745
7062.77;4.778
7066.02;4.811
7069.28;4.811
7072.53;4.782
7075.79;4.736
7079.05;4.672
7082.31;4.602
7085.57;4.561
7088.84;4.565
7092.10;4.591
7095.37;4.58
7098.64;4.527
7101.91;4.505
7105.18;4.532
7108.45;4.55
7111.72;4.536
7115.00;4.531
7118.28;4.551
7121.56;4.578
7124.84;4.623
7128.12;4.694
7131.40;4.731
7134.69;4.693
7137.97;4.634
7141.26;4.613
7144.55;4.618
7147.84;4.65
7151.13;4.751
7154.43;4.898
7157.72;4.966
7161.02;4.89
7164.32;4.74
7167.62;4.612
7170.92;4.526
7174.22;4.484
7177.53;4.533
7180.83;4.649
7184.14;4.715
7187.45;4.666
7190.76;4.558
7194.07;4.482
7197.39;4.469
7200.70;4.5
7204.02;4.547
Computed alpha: 4.778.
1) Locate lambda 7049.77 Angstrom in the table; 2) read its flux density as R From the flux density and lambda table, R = 5.064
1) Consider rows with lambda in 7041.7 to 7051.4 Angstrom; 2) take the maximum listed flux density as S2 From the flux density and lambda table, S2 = 5.428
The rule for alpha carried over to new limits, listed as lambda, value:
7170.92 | 4.526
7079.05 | 4.672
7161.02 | 4.89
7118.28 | 4.551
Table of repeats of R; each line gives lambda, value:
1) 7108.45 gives 4.55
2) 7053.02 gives 4.894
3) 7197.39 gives 4.469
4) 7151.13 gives 4.751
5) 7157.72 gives 4.966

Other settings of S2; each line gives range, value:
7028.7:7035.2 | 5.49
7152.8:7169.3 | 4.966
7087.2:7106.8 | 4.591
